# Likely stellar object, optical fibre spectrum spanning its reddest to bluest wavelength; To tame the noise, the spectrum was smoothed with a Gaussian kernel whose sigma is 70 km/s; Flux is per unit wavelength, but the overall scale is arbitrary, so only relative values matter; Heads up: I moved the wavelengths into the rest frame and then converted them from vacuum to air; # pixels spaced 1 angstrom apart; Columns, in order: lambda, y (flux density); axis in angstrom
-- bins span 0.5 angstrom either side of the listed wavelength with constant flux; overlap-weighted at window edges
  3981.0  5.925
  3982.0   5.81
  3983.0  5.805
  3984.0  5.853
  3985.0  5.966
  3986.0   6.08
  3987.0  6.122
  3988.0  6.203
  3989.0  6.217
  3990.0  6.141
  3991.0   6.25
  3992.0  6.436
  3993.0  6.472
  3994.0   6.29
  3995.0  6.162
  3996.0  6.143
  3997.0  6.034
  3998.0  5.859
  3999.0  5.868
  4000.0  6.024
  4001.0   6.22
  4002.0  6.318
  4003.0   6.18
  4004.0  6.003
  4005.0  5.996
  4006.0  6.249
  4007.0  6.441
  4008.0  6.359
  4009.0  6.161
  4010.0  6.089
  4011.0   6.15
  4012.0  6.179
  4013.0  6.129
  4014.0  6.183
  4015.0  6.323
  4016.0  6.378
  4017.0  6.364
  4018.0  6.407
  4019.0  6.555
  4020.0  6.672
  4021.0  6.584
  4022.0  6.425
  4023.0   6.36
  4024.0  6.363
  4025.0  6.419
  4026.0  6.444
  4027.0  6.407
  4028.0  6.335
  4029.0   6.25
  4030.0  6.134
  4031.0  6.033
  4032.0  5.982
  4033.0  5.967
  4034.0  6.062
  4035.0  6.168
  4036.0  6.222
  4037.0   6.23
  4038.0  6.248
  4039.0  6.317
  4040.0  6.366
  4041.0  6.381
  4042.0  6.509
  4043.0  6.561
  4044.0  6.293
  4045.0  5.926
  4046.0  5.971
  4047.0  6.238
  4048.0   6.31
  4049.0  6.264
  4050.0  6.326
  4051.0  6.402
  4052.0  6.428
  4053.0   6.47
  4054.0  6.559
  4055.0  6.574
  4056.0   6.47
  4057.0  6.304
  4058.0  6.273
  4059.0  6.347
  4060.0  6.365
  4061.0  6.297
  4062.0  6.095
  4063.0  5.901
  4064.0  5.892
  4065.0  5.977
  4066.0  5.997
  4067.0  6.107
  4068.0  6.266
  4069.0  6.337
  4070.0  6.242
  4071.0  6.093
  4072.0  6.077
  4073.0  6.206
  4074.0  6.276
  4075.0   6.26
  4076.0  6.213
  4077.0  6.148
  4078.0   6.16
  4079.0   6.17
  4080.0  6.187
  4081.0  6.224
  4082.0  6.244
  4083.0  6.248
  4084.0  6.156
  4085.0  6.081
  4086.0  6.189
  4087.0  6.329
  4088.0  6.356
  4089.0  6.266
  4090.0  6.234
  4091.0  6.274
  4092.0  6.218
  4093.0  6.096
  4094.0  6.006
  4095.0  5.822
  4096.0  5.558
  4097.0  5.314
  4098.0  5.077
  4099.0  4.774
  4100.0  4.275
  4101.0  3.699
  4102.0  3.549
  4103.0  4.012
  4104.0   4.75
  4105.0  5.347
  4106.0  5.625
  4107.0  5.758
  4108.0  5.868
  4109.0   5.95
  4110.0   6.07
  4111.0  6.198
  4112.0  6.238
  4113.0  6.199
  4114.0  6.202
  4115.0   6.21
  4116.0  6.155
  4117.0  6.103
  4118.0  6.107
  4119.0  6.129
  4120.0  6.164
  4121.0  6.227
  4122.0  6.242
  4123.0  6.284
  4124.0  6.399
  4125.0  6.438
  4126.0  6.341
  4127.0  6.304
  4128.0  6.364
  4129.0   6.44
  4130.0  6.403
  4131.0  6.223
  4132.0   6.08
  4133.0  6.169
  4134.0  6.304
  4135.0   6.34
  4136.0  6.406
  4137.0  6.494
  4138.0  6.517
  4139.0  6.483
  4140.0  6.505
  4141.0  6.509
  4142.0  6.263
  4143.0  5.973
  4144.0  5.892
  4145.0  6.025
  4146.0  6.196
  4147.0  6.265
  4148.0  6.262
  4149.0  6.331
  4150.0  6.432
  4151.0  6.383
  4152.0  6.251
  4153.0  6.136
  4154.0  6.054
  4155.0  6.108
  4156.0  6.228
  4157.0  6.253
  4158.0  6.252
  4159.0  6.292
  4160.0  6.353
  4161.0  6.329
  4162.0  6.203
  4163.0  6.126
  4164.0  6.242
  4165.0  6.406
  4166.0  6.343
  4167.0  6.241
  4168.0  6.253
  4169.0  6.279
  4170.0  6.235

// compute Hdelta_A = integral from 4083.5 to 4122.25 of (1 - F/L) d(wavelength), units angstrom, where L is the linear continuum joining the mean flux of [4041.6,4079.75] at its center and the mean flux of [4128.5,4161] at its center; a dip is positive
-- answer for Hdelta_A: 3.2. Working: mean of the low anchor 6.24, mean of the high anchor 6.28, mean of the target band 5.74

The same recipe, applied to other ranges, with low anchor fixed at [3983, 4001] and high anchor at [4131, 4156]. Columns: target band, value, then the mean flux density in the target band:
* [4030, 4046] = -0.12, 6.21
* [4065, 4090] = 0.01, 6.2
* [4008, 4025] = -0.54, 6.34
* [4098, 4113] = 2.52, 5.18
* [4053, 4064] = -0.22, 6.31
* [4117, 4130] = -0.08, 6.28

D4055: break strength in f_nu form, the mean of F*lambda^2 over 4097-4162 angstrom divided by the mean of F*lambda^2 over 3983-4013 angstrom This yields 1.04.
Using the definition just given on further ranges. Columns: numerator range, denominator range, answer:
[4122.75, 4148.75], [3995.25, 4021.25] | 1.08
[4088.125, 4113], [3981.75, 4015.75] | 0.94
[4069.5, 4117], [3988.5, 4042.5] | 0.97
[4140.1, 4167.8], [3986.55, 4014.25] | 1.09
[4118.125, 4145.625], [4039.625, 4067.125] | 1.04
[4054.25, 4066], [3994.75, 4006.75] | 1.05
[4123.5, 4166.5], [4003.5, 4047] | 1.06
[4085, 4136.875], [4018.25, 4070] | 0.97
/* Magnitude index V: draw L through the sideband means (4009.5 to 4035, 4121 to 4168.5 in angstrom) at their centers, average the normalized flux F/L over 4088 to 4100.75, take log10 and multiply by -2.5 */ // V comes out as 0.116 mag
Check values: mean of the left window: 6.29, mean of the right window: 6.28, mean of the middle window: 5.65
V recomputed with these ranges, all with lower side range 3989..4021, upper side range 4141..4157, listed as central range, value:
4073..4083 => 0.00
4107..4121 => 0.02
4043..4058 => -0.02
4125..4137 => -0.02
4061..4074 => 0.02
